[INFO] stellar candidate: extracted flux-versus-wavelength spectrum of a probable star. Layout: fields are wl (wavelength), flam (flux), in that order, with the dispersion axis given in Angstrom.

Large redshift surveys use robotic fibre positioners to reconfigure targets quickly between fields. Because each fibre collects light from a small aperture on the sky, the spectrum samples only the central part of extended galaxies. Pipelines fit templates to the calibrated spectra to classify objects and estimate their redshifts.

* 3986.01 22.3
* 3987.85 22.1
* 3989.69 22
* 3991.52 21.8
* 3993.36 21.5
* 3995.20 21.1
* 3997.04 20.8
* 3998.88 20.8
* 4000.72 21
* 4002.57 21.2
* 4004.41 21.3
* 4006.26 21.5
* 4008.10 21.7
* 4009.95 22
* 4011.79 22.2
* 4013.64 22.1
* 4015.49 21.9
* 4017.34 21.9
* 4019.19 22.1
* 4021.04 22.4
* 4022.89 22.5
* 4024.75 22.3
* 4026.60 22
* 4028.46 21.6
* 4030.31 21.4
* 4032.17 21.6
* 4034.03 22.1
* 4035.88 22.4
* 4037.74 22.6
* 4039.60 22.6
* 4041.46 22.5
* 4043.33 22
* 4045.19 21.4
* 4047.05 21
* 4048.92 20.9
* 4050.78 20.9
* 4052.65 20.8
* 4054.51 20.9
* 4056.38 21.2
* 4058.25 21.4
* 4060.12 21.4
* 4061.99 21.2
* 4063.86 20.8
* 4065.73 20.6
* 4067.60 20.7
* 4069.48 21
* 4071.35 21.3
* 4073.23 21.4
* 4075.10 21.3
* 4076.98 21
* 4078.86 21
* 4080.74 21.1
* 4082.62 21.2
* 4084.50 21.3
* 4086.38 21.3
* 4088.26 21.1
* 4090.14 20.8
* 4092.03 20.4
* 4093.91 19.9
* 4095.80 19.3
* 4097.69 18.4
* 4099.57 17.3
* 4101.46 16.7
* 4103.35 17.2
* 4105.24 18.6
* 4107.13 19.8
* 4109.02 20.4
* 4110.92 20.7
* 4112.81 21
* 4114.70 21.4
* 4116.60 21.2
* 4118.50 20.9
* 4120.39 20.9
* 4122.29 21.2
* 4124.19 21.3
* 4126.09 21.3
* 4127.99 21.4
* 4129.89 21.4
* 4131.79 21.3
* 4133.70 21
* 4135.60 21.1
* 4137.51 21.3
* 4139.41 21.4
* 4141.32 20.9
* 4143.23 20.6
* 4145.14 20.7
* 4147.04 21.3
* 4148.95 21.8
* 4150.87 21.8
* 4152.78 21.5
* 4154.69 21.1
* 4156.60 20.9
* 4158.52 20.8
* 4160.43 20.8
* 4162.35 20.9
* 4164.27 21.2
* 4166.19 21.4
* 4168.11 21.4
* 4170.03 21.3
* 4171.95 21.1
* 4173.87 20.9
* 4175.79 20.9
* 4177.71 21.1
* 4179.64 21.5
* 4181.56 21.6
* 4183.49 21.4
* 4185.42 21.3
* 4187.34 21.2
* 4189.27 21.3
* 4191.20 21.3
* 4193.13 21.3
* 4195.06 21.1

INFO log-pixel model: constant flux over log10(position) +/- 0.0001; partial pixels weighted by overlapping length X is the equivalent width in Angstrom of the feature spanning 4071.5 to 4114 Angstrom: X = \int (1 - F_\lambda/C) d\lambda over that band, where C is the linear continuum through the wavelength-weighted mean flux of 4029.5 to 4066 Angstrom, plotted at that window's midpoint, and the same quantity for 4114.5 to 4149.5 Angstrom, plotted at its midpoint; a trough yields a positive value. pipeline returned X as 2.47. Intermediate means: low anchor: 21.5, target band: 20.1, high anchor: 21.2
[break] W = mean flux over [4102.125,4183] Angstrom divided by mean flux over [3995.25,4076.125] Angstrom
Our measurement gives 0.97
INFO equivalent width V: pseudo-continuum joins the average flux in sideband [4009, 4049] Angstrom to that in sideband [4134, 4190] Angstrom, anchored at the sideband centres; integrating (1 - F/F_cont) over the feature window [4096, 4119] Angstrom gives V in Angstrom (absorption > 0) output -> 2.2 Angstrom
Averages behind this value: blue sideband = 22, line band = 19.4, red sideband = 21.2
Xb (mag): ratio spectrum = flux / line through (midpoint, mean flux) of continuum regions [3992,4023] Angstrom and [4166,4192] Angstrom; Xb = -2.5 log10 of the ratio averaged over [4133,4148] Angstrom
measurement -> 0.02 mag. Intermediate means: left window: 21.6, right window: 21.3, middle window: 21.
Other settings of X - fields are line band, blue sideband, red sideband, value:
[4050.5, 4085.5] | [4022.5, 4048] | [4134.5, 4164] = 1.1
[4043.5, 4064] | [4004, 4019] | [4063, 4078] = 0.1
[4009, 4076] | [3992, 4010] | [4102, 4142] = -1.7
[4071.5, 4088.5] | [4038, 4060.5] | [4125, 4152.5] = 0.1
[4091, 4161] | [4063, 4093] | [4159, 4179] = 1.8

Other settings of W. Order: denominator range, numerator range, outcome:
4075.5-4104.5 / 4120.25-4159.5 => 1.07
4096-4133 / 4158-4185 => 1.05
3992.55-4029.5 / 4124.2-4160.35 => 0.98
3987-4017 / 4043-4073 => 0.98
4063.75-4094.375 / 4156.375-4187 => 1.01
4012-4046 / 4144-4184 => 0.96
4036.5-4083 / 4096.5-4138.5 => 0.95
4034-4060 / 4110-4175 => 0.98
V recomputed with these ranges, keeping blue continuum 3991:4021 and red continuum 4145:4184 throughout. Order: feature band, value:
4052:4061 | 0.13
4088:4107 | 2.17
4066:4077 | 0.17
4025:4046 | -0.51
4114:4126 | 0.09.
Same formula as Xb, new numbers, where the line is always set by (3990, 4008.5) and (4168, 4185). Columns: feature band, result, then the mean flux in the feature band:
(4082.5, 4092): 0.01 mag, 21.1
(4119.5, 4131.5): 0.00 mag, 21.3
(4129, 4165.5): 0.01 mag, 21.1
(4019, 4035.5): -0.04 mag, 22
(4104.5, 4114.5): 0.05 mag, 20.2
